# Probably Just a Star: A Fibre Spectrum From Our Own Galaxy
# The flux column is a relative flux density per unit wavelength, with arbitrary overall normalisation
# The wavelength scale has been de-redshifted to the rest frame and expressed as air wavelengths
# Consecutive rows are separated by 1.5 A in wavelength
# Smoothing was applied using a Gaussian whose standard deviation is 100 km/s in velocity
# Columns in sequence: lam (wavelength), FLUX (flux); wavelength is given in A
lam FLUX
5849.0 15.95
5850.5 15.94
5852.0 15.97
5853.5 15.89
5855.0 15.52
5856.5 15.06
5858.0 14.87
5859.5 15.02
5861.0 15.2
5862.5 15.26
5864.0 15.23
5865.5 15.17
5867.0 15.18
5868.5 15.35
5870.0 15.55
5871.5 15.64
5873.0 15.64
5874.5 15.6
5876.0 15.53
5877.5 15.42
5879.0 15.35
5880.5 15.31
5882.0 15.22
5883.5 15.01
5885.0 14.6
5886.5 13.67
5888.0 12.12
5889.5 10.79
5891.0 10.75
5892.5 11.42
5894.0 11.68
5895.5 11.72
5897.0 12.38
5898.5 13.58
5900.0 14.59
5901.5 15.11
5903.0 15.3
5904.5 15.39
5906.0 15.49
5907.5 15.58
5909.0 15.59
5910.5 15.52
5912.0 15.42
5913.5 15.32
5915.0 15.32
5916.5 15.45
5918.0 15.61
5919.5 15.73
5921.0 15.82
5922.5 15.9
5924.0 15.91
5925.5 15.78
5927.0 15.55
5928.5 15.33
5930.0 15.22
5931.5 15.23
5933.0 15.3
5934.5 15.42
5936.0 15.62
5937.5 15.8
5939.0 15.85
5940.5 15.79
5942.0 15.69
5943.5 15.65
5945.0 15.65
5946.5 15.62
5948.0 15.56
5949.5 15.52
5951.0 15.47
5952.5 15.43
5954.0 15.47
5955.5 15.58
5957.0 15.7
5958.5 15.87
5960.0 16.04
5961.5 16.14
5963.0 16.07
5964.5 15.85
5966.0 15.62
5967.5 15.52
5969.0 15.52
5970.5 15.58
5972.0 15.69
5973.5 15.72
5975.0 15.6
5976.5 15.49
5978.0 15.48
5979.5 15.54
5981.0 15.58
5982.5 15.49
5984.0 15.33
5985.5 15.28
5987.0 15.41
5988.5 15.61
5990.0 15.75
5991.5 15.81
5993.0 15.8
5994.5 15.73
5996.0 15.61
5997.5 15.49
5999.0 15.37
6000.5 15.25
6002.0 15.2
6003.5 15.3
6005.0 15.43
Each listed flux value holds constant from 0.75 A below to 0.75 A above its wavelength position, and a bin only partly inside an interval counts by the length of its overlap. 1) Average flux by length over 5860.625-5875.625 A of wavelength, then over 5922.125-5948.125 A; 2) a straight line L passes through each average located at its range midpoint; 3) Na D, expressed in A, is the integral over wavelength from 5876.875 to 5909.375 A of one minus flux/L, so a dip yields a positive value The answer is 3.3 A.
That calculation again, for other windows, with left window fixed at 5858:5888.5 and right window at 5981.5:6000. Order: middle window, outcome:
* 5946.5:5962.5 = -0.3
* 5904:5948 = -0.8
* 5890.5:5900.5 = 1.9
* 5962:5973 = -0.2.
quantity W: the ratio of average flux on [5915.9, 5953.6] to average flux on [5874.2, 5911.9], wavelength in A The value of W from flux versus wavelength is 1.1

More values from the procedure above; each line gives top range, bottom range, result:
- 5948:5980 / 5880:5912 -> 1.13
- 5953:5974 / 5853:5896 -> 1.09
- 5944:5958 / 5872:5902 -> 1.13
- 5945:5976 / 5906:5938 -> 1.01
